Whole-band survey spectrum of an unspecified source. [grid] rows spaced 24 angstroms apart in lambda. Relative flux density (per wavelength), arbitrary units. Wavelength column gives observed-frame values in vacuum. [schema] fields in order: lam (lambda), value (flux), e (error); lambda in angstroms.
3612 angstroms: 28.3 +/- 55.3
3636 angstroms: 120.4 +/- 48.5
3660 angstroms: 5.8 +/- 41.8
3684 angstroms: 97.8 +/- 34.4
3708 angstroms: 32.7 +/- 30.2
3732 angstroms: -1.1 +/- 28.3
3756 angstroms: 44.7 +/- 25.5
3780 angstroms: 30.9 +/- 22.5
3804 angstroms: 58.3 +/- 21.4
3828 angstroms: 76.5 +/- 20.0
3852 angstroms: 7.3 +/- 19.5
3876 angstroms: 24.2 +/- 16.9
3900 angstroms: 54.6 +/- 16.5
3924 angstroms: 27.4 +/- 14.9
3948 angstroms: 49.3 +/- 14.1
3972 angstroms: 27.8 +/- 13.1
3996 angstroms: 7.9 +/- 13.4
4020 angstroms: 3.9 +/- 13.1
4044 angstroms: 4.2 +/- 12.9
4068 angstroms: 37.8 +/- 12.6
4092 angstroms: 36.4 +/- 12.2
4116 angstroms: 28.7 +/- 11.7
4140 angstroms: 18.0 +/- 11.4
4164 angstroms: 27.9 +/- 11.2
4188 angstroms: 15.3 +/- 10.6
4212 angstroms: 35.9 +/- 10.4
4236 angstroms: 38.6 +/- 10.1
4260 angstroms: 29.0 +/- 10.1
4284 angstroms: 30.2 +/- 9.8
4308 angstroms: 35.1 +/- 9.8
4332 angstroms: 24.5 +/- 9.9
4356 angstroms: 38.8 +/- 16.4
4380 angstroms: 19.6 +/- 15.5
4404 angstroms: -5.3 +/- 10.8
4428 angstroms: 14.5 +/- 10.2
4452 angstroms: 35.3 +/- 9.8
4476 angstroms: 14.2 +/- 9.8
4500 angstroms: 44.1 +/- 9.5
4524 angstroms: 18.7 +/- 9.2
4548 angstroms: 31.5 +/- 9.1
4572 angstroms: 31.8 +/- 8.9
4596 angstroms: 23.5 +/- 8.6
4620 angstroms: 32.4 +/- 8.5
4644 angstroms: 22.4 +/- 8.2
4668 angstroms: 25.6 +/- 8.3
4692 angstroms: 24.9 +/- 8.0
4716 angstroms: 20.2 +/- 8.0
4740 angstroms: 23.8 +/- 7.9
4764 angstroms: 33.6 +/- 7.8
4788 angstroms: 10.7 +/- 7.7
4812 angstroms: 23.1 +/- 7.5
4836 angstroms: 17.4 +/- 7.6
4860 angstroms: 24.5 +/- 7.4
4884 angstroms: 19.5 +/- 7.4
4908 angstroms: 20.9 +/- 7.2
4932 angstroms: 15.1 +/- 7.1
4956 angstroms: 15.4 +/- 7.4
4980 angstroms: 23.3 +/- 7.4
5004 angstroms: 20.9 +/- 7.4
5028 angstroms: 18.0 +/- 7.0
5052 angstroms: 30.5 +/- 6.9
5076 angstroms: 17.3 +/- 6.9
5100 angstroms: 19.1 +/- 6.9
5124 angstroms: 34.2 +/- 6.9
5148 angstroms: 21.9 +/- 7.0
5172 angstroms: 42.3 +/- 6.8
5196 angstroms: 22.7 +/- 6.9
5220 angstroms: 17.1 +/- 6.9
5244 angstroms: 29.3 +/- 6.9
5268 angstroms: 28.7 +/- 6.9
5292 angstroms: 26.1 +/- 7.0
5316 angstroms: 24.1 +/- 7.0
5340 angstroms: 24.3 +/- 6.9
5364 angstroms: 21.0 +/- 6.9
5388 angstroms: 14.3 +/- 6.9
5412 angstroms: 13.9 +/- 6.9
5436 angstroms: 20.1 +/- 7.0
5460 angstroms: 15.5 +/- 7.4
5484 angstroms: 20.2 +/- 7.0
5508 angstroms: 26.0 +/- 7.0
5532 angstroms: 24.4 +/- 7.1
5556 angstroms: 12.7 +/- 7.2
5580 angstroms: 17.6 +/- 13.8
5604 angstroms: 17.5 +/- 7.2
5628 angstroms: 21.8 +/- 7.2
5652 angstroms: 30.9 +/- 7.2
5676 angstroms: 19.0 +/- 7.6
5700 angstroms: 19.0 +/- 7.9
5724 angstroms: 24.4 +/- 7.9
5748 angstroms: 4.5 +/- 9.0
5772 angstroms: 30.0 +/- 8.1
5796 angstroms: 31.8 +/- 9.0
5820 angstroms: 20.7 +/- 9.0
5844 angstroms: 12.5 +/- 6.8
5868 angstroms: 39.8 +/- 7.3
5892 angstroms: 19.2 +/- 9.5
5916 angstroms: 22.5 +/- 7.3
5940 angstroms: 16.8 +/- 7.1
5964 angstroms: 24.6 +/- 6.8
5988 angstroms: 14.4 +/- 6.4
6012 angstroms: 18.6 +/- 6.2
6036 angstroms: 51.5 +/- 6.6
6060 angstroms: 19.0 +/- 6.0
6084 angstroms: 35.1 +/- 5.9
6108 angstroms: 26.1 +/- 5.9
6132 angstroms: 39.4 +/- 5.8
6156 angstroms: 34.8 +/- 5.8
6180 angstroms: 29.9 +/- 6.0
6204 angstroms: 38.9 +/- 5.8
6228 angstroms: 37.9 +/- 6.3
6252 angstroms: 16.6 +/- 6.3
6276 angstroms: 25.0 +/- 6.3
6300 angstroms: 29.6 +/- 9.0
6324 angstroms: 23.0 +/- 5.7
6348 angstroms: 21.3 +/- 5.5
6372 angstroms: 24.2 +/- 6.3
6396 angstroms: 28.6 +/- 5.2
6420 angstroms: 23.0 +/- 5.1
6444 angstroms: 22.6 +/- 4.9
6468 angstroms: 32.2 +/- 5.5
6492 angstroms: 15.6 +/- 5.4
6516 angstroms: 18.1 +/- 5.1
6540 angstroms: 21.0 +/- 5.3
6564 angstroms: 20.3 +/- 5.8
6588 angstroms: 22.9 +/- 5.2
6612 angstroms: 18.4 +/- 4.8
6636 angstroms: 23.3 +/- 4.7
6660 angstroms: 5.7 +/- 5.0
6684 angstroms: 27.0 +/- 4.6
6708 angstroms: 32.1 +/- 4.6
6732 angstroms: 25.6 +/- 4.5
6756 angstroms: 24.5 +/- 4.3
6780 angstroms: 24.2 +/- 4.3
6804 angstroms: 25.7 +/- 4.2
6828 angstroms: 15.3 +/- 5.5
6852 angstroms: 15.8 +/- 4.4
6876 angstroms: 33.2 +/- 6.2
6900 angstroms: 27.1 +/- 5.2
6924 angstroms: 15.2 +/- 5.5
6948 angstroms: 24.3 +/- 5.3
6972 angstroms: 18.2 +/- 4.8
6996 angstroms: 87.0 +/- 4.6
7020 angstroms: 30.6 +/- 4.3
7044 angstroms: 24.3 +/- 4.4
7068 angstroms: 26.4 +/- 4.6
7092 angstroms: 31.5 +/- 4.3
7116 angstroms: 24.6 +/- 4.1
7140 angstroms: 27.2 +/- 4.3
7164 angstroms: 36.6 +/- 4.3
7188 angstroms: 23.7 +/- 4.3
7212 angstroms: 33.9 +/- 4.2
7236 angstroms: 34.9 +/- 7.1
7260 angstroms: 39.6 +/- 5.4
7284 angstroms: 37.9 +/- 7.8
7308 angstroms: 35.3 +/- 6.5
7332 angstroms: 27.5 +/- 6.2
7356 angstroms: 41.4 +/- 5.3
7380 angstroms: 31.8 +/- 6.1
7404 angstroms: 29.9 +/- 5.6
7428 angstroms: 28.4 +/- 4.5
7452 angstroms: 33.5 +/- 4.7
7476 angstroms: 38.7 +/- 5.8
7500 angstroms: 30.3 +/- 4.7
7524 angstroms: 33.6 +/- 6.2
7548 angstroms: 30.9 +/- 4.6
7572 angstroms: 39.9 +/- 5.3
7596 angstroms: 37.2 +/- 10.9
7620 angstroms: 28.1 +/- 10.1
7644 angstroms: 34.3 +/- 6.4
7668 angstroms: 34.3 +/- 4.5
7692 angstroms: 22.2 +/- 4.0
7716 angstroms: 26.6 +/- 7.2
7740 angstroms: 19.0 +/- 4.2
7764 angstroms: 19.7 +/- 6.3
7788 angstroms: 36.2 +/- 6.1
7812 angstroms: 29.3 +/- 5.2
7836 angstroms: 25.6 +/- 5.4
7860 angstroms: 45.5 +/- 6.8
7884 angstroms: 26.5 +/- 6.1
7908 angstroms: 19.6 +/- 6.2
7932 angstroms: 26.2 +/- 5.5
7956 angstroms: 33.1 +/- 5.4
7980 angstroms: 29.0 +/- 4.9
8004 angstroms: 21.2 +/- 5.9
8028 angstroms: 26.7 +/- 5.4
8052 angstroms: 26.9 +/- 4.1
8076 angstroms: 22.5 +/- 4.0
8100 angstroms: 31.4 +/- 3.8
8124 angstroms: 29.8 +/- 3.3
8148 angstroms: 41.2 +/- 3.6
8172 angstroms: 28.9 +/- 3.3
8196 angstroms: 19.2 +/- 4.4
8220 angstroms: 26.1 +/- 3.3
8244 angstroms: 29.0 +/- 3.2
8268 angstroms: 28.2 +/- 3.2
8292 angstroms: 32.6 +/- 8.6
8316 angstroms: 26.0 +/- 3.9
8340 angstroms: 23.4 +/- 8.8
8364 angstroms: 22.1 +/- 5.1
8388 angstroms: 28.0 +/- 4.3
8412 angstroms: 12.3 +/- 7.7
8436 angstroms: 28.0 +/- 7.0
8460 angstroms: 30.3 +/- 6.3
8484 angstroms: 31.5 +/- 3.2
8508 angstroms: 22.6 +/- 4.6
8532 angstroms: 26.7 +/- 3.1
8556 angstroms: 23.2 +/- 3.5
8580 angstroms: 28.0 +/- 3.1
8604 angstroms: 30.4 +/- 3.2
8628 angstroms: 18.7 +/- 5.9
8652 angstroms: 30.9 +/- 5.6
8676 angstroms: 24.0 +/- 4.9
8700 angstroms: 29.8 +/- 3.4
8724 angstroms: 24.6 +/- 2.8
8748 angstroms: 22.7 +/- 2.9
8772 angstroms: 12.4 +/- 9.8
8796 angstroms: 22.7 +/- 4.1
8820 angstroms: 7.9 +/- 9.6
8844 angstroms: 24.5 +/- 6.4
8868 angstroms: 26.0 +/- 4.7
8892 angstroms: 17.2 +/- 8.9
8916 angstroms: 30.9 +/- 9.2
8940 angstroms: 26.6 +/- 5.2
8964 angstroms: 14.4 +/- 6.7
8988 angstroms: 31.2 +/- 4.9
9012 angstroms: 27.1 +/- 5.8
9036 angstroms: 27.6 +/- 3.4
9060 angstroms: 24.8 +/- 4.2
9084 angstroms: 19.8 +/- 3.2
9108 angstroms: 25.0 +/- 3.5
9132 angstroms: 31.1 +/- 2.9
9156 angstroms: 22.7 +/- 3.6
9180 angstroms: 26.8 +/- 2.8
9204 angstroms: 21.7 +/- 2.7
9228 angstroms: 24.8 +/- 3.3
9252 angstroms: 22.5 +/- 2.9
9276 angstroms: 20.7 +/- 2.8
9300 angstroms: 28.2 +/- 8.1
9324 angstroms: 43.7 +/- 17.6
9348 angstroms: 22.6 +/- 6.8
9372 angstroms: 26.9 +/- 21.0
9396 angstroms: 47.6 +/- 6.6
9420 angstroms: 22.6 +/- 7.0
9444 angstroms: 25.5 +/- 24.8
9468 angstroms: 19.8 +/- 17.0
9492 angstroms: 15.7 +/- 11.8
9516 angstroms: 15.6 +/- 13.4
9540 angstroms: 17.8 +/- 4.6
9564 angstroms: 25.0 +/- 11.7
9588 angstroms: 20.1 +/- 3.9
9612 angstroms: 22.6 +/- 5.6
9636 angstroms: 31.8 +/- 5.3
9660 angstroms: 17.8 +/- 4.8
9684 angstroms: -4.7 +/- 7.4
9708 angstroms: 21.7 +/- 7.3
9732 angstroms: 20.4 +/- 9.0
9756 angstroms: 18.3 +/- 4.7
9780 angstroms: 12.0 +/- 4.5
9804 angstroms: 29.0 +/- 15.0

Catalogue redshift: 0.88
